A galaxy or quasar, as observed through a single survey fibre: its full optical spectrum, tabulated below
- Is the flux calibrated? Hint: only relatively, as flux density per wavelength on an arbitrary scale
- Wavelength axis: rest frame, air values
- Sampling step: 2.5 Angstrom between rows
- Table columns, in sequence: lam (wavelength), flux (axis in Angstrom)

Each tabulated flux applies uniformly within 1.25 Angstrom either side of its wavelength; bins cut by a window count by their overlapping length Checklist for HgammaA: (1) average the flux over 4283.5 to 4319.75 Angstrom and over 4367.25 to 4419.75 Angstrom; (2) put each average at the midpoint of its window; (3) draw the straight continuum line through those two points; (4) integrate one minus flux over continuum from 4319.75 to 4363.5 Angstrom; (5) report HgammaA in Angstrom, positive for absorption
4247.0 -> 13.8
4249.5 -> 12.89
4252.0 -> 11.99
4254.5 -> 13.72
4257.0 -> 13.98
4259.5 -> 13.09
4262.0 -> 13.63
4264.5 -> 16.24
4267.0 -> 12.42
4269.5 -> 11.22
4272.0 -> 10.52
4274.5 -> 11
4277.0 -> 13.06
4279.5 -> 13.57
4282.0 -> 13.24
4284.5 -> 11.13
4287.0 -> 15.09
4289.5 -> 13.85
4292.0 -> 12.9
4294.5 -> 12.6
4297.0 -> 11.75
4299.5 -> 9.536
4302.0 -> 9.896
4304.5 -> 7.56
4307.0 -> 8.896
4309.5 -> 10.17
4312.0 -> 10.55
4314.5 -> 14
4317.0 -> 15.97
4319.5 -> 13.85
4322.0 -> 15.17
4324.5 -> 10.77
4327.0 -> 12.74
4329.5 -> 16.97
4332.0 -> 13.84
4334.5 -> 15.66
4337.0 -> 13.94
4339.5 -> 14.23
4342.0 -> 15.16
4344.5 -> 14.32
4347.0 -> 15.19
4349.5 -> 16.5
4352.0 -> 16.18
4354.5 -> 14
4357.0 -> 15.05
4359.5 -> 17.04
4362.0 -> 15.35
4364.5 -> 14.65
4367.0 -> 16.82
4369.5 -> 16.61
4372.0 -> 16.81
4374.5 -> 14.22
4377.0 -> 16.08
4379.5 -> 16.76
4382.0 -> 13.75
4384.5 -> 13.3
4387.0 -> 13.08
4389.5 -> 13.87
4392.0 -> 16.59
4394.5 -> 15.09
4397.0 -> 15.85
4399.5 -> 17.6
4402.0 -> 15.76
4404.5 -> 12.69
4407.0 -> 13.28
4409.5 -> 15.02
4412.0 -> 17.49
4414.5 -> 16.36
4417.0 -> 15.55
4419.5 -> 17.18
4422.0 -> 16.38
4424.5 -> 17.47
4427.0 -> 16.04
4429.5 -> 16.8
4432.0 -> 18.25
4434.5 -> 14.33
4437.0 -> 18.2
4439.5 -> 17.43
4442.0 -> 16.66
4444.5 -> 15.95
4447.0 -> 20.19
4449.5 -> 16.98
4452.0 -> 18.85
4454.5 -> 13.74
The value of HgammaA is -4.7 Angstrom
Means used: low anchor 11.8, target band 14.8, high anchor 15.4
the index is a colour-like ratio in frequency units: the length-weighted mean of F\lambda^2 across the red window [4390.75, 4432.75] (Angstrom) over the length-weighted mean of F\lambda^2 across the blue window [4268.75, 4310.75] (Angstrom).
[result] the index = 1.47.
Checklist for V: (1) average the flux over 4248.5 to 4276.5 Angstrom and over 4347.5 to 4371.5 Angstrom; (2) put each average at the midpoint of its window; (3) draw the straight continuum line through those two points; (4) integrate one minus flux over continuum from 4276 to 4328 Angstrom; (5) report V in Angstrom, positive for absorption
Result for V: 6.7 Angstrom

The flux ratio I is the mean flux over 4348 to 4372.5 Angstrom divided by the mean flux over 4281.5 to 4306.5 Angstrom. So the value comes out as 1.4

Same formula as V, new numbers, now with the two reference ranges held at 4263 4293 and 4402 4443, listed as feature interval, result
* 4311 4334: 0.0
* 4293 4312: 4.7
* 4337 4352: -0.7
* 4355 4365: -0.5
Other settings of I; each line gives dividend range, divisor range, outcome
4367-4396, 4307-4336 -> 1.13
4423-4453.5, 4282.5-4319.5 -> 1.46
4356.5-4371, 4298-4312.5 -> 1.70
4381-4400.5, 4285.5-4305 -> 1.26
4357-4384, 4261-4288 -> 1.23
